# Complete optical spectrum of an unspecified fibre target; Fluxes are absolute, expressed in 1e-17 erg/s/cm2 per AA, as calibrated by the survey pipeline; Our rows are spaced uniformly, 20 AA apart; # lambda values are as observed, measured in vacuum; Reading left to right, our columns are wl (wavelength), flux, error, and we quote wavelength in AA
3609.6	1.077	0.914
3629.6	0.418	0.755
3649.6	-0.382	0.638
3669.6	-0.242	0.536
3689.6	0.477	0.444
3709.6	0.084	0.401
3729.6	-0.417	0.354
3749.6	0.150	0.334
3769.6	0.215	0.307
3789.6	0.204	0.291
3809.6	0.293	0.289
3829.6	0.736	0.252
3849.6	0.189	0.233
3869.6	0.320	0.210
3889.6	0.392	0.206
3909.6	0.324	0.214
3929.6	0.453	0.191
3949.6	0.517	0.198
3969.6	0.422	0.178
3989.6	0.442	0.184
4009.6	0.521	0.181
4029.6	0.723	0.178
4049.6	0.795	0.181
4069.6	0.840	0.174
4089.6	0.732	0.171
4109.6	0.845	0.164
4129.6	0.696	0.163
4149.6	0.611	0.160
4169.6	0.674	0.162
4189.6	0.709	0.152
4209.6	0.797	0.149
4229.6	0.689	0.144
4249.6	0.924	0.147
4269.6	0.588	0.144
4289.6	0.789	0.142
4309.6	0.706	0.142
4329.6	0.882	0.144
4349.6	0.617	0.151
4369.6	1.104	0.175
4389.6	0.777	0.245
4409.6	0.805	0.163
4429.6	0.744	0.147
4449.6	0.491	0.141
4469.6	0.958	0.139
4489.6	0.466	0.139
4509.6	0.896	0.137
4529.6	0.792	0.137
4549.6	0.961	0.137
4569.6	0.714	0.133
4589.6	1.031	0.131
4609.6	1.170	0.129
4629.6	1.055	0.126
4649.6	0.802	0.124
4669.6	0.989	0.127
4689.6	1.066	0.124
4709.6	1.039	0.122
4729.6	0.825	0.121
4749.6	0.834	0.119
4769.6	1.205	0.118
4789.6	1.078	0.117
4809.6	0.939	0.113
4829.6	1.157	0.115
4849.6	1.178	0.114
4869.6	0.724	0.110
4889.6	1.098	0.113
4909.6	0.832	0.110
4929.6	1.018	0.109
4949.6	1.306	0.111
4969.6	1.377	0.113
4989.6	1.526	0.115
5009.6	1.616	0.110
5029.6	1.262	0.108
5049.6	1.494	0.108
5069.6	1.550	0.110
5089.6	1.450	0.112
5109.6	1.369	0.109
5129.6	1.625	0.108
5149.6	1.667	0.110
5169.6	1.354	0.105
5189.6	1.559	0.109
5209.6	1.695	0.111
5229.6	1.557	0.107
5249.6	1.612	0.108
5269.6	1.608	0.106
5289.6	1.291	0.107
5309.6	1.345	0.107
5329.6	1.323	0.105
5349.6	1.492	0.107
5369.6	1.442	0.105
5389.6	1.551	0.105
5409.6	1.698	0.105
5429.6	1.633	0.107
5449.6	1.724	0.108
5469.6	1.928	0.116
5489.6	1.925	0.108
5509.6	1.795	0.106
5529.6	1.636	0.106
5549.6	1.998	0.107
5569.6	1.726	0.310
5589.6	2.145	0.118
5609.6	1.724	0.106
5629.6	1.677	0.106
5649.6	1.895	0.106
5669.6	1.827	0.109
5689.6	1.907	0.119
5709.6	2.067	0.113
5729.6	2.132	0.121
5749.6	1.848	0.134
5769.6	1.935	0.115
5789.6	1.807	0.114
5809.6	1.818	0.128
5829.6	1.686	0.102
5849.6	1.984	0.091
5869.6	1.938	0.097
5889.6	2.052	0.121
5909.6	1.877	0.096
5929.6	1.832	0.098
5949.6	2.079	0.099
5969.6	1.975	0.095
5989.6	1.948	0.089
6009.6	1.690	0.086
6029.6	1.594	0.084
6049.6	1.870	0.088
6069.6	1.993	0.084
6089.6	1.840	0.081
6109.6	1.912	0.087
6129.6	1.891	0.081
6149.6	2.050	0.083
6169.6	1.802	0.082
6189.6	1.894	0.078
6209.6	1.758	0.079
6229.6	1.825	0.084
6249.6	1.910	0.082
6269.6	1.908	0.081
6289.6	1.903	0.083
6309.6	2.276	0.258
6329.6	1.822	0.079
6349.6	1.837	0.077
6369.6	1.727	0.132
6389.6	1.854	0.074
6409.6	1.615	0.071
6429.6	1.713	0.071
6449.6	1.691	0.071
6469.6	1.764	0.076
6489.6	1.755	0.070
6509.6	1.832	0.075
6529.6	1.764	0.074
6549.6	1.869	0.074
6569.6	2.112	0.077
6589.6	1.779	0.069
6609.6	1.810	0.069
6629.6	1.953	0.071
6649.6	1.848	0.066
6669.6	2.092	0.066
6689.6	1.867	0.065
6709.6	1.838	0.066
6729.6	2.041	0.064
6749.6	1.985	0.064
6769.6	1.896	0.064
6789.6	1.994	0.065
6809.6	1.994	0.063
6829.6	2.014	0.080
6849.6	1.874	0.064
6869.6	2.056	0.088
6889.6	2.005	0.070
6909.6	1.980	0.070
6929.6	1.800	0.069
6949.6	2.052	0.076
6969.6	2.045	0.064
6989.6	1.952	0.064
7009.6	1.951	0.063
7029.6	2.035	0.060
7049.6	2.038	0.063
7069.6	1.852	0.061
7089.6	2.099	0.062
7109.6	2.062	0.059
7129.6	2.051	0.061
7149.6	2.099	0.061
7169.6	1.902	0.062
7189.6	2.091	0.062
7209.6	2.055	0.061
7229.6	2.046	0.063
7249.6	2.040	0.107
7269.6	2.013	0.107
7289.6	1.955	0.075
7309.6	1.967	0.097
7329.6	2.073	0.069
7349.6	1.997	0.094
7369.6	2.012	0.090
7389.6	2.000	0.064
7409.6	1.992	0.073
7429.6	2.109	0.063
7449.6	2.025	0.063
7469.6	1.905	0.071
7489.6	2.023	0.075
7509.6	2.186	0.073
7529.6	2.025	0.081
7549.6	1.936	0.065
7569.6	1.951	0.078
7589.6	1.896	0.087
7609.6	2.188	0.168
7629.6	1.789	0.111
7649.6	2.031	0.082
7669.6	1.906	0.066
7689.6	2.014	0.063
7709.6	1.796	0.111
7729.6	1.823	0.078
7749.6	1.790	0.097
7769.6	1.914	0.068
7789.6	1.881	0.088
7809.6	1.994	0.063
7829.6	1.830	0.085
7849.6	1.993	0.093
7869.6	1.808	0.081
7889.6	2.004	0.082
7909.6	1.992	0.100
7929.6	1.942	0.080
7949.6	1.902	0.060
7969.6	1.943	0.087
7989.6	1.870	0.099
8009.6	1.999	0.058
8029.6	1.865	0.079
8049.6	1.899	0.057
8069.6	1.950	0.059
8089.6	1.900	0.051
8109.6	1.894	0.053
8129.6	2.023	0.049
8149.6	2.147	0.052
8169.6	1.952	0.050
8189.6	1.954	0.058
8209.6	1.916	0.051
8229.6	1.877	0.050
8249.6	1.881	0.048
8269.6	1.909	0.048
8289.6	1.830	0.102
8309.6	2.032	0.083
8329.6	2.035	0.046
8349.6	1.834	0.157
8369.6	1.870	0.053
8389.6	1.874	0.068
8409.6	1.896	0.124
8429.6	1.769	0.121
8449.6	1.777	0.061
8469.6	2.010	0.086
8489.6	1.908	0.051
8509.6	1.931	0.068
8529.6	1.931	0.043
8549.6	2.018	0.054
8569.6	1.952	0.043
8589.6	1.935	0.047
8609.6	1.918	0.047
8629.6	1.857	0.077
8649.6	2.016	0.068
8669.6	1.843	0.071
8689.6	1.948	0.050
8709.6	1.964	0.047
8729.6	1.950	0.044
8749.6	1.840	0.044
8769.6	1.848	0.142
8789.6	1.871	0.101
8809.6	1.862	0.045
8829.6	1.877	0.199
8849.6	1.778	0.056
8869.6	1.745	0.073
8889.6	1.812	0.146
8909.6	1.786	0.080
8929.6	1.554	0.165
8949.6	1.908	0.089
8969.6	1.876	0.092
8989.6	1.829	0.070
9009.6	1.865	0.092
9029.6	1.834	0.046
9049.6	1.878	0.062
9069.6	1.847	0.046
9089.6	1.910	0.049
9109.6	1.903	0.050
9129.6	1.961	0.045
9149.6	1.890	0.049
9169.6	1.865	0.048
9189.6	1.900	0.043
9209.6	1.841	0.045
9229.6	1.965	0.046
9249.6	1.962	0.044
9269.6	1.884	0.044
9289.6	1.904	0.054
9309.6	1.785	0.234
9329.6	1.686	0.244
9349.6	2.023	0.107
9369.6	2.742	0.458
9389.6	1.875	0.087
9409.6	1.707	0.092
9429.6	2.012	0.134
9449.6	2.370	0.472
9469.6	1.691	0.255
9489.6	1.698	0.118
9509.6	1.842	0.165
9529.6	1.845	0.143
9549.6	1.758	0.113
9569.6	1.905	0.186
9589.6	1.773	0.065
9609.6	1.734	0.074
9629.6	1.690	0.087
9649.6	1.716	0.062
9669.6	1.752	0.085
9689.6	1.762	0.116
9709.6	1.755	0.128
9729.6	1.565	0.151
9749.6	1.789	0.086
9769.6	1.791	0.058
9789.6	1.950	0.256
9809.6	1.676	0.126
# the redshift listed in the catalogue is 0.238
